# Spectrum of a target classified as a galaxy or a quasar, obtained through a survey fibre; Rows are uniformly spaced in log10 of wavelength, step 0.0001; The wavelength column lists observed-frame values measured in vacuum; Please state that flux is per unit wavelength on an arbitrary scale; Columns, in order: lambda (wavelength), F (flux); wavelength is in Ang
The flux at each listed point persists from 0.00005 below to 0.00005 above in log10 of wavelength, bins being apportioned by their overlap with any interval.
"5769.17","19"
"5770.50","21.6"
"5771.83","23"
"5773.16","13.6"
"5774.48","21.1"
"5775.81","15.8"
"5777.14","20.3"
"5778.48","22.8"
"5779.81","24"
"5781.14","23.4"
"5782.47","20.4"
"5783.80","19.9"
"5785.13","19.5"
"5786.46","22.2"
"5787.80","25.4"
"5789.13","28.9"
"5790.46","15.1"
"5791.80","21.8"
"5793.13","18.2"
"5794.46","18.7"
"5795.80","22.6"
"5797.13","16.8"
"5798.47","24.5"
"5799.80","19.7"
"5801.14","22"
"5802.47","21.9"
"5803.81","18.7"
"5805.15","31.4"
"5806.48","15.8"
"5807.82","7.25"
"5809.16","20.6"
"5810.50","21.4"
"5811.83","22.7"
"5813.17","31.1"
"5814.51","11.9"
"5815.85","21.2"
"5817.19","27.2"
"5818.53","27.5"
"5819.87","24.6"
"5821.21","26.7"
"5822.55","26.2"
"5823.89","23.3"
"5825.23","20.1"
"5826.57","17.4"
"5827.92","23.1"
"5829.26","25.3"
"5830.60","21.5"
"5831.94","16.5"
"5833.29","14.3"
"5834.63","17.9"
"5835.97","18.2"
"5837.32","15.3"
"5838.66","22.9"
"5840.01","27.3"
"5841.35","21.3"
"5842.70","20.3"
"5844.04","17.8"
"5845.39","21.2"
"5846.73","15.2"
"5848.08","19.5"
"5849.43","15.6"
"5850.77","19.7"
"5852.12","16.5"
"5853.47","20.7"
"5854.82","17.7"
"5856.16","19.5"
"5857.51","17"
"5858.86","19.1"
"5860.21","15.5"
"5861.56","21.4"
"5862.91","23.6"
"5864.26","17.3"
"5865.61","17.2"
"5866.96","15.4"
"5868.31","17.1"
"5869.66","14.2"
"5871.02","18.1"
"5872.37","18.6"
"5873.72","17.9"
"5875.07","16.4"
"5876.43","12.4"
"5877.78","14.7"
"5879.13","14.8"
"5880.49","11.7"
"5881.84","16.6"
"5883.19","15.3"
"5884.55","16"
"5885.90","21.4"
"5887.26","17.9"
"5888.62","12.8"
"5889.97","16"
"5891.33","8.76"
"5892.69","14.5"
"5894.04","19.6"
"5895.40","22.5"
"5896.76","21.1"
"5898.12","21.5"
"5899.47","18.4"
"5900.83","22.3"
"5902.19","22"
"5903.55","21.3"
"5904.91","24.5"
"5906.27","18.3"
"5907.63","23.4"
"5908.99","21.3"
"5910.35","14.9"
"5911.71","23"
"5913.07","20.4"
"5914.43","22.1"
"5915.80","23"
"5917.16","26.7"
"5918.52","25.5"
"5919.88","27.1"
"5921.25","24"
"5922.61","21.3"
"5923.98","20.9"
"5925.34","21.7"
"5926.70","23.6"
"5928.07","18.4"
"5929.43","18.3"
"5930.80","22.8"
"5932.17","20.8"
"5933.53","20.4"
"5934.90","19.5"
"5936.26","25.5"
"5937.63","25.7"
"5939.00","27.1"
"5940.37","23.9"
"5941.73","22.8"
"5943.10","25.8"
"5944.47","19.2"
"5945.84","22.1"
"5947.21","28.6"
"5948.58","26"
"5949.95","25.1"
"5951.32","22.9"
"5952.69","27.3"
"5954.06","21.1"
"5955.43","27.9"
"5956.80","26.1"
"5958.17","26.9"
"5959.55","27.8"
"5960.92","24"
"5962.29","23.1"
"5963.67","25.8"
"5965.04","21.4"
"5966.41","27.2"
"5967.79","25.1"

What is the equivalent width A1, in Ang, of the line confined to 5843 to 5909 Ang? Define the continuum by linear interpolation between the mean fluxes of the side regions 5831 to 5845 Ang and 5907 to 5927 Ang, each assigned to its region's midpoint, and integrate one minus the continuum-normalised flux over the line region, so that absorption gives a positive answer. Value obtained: 9.1 Ang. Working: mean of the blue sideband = 19.3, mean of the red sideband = 22.6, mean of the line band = 18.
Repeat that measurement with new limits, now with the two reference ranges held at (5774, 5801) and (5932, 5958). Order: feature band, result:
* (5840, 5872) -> 5.6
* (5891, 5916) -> 3.4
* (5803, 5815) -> 0.7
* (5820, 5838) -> 1.1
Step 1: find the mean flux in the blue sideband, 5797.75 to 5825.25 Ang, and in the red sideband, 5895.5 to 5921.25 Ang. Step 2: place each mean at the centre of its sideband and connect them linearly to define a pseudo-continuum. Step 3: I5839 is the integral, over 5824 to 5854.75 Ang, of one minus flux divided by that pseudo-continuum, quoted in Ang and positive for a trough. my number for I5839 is 3.8 Ang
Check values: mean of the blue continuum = 22.2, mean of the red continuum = 22.1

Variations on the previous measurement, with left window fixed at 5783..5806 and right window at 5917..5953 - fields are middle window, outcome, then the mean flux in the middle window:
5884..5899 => 3.5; 17.5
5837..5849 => 1.1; 20.1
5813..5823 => -1.1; 24.2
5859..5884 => 6.6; 16.6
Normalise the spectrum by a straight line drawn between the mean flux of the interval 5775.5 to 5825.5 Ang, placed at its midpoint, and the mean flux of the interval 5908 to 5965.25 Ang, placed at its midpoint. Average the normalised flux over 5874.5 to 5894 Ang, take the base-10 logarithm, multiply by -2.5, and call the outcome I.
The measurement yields 0.44 mag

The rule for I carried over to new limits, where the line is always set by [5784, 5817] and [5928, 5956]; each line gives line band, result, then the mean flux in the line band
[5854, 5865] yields 0.16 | 18.9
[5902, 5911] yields 0.10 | 20.8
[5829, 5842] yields 0.09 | 19.9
